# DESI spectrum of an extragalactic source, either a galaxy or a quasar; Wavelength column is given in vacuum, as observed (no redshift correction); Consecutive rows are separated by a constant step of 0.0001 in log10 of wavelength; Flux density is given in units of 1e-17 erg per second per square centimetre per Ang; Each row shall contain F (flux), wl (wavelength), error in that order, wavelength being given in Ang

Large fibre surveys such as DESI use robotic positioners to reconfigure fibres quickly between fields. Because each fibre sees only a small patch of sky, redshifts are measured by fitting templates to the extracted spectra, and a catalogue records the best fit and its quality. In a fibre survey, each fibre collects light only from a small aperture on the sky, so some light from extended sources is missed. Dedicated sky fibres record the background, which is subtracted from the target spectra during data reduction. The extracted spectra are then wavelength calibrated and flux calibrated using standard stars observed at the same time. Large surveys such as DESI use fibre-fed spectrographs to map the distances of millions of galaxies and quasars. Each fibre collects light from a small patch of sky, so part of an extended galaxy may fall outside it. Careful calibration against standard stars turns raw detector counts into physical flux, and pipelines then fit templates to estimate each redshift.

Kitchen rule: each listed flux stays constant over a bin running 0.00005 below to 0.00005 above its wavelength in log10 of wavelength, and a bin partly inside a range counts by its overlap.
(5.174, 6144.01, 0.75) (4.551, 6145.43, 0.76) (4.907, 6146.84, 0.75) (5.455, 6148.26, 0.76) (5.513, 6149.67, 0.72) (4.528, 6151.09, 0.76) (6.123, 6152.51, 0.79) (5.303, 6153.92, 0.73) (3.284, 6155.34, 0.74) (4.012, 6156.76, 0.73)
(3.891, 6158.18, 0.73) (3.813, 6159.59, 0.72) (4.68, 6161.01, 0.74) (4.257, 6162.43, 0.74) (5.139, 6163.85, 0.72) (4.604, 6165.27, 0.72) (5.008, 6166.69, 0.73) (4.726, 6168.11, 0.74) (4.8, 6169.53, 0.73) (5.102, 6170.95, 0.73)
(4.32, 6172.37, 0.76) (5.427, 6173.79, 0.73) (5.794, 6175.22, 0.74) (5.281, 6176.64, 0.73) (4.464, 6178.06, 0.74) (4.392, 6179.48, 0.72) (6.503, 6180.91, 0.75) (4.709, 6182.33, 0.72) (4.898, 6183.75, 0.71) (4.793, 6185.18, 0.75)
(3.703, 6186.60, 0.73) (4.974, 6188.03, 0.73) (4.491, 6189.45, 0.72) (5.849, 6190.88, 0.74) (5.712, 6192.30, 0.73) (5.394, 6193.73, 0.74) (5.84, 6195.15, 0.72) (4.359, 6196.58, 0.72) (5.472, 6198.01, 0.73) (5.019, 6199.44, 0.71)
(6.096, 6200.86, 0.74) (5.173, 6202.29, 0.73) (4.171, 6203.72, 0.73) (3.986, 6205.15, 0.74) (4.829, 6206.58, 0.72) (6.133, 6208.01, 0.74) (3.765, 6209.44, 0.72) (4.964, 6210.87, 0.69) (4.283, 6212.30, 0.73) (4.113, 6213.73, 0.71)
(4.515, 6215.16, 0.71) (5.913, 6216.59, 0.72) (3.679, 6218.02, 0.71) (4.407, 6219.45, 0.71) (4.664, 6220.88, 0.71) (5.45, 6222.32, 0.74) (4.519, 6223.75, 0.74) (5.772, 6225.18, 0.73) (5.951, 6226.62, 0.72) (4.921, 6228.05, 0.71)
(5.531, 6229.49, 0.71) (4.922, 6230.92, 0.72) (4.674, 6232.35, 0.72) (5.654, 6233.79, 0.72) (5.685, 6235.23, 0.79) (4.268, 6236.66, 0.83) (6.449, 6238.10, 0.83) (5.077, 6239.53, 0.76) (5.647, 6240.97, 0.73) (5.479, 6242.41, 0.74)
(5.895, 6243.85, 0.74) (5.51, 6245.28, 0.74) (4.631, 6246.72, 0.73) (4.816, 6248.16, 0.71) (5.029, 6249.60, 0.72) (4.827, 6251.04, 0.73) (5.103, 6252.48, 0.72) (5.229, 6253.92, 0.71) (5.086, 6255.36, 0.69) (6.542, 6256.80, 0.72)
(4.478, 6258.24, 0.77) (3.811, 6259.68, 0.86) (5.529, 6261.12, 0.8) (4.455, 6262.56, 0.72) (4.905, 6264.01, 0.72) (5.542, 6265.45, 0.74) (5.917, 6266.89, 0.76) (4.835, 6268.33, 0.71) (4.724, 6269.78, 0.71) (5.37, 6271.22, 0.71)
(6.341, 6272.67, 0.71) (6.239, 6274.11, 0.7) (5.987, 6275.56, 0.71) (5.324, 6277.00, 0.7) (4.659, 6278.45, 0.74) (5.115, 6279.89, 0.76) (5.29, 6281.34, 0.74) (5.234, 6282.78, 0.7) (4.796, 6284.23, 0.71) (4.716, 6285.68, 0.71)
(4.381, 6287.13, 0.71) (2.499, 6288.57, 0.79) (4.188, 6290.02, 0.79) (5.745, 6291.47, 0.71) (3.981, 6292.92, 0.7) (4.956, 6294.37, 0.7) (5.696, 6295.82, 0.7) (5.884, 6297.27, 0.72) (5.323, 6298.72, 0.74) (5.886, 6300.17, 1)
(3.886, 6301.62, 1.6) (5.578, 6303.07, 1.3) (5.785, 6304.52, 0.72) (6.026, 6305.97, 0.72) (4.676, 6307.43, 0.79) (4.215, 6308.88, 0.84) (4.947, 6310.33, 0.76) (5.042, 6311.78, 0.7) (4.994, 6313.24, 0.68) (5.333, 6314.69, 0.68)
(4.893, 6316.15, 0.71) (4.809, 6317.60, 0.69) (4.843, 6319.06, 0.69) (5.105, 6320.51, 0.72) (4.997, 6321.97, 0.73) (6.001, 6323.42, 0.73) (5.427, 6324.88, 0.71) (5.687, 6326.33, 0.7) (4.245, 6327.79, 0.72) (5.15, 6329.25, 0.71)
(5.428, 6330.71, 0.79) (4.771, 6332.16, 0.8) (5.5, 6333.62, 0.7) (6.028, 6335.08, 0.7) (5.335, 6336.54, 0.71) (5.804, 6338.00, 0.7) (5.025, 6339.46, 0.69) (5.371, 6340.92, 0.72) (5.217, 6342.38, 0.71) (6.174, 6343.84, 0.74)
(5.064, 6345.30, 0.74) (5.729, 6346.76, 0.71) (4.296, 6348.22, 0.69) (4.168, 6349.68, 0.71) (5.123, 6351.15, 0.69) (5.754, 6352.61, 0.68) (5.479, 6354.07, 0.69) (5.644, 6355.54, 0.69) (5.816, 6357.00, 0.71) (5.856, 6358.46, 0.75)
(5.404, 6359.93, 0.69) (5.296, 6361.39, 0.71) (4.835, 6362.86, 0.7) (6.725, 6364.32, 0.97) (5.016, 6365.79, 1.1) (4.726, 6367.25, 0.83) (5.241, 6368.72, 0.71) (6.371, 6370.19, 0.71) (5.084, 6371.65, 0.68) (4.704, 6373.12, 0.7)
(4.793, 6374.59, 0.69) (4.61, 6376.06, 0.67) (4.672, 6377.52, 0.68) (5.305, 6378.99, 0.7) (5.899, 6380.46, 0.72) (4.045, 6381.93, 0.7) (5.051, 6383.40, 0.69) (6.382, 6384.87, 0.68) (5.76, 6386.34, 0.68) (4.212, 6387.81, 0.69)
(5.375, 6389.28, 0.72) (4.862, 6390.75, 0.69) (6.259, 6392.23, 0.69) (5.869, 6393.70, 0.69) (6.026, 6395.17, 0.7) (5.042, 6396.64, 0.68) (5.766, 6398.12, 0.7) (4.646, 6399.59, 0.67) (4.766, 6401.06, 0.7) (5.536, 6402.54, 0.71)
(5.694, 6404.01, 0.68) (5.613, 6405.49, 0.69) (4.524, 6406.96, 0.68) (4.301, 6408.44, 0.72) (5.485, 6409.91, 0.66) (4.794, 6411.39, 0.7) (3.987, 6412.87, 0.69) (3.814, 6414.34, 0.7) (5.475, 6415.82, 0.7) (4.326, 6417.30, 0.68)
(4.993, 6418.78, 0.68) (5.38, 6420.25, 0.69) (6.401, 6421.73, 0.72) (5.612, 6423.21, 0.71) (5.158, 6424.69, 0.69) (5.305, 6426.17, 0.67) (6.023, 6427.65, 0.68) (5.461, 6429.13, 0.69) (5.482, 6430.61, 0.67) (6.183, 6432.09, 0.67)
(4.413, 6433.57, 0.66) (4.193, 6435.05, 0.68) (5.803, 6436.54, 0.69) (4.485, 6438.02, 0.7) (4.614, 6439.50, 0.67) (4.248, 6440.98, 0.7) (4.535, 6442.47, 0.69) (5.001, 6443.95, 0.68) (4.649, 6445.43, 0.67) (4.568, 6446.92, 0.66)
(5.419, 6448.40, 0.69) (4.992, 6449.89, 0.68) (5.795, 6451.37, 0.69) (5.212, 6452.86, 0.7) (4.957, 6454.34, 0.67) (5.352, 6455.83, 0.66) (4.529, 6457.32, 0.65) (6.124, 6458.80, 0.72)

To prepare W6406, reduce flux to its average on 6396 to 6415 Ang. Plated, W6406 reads 4.92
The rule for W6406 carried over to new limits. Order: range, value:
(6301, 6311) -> 5.03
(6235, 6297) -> 5.12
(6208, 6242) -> 5.02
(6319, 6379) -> 5.29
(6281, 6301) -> 4.89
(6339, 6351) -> 5.13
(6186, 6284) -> 5.12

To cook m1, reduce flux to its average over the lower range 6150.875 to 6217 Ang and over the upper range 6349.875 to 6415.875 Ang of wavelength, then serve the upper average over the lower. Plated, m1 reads 1.07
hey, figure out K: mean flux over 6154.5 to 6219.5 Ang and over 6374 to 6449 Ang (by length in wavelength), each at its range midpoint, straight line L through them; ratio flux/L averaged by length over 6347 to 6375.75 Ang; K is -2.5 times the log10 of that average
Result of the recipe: -0.05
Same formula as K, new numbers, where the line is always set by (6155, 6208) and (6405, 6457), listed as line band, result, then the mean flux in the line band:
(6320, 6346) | -0.08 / 5.35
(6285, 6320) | 0.00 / 4.93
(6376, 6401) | -0.06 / 5.29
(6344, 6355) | -0.04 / 5.15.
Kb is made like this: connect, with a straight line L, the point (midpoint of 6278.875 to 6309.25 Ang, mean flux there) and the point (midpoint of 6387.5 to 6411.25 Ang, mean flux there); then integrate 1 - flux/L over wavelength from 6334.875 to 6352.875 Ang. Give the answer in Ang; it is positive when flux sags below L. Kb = -0.7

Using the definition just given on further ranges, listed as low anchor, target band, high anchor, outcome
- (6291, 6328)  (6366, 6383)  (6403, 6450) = 0.2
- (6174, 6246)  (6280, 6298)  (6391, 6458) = 1.1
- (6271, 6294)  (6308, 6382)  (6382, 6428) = -1.8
